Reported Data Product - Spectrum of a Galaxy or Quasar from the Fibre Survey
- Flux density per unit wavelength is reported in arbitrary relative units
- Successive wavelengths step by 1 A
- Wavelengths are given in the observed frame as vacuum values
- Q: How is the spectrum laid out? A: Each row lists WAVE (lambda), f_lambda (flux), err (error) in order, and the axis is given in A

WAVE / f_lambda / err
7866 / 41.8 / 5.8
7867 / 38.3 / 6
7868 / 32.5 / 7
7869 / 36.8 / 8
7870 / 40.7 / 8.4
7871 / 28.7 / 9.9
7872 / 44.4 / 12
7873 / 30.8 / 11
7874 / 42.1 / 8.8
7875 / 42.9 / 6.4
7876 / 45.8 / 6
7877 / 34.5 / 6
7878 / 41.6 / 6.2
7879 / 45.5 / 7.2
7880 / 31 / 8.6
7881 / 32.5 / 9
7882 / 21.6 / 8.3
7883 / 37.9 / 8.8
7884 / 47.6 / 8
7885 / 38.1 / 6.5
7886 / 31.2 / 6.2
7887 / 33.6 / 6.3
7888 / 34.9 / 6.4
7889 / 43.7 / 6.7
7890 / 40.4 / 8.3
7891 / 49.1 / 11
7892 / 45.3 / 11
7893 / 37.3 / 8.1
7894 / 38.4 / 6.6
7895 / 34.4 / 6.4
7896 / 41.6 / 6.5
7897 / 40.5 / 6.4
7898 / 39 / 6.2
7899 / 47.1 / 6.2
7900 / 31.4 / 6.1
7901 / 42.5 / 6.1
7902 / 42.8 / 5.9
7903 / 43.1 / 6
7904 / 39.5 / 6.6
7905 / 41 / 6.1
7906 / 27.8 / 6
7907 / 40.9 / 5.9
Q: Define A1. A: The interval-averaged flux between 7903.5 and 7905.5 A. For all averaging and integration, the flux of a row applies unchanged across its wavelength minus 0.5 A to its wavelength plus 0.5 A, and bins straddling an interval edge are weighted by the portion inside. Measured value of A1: 40.2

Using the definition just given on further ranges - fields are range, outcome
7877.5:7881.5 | 37.6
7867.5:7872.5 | 36.6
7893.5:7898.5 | 38.8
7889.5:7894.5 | 42.1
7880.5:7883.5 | 30.7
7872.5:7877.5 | 39.2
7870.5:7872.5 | 36.5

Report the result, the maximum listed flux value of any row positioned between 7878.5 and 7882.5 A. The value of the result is 45.5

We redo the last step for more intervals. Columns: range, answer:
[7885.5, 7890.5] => 43.7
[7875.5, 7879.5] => 45.8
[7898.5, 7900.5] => 47.1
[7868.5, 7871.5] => 40.7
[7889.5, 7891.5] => 49.1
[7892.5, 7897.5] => 41.6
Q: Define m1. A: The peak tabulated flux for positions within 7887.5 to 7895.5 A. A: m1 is 49.1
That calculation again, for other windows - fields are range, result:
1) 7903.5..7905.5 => 41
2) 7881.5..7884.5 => 47.6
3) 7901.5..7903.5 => 43.1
